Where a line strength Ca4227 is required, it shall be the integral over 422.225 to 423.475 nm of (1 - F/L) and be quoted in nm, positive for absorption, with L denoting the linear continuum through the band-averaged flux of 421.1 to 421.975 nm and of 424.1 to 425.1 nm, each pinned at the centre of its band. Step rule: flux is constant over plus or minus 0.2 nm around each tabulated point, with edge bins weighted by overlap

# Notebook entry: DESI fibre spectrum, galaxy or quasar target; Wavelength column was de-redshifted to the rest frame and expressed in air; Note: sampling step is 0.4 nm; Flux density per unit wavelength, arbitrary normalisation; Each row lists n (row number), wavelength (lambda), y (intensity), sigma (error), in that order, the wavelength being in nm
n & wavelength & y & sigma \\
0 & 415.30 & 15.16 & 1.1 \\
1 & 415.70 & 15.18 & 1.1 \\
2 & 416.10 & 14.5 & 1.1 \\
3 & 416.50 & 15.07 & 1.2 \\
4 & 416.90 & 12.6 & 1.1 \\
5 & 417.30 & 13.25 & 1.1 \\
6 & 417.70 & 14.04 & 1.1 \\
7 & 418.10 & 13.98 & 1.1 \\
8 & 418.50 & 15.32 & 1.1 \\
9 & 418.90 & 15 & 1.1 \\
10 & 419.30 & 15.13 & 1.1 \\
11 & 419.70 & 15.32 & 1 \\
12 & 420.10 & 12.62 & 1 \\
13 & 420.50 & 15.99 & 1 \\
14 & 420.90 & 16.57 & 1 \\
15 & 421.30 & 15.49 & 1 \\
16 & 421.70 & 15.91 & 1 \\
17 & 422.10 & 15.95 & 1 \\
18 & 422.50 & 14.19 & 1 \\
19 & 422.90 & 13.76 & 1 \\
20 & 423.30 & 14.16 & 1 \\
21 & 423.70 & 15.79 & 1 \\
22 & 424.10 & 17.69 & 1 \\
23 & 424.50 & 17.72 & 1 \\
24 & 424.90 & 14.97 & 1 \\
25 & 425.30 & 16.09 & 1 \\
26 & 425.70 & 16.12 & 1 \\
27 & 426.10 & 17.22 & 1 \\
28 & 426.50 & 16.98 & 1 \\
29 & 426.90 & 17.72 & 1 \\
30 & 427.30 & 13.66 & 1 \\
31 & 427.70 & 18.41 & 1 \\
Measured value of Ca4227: 0.151 nm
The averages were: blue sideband 15.7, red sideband 16.6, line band 14.1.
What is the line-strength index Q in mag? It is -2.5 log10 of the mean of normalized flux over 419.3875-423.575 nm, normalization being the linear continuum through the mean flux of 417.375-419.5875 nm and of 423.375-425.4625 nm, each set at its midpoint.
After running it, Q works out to 0.033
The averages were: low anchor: 14.6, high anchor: 16.3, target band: 15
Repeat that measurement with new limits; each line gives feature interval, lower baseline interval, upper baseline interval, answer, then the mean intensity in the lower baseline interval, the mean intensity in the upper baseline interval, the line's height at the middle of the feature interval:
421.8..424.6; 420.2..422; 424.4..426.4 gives 0.04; 15.8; 16.4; 16.1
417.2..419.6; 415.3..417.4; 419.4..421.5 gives 0.01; 14.3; 15.2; 14.7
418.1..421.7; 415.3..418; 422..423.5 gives -0.06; 14.2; 14.4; 14.3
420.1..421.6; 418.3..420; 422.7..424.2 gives -0.03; 15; 15.2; 15.1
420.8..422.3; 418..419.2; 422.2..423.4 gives -0.11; 14.9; 14.2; 14.4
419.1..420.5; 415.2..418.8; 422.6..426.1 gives 0.02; 14.3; 15.8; 14.9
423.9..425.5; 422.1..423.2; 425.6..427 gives -0.05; 14.4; 17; 15.9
